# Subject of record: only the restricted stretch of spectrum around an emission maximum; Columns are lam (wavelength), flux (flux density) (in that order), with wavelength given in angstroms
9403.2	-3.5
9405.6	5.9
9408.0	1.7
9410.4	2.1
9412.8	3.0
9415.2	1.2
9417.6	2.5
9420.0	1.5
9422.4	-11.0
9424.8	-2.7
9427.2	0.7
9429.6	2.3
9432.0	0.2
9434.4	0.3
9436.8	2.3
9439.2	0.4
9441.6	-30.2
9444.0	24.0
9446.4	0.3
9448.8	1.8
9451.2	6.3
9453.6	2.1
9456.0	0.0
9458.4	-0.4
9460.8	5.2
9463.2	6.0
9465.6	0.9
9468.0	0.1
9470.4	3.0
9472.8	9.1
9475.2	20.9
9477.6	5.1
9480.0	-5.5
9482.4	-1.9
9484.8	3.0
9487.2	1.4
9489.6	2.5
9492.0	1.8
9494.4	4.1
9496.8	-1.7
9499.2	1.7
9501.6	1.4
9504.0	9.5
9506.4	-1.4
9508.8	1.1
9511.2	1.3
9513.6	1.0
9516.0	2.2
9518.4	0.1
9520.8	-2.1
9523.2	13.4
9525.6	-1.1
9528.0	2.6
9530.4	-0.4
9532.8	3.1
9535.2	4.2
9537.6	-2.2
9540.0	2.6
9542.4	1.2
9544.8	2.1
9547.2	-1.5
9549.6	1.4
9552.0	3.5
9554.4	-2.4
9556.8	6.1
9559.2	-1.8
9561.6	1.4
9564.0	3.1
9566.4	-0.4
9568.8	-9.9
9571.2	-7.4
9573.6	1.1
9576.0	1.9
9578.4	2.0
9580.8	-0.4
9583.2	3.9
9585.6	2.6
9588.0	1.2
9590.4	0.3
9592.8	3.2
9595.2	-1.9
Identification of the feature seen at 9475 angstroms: [O III] 5007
